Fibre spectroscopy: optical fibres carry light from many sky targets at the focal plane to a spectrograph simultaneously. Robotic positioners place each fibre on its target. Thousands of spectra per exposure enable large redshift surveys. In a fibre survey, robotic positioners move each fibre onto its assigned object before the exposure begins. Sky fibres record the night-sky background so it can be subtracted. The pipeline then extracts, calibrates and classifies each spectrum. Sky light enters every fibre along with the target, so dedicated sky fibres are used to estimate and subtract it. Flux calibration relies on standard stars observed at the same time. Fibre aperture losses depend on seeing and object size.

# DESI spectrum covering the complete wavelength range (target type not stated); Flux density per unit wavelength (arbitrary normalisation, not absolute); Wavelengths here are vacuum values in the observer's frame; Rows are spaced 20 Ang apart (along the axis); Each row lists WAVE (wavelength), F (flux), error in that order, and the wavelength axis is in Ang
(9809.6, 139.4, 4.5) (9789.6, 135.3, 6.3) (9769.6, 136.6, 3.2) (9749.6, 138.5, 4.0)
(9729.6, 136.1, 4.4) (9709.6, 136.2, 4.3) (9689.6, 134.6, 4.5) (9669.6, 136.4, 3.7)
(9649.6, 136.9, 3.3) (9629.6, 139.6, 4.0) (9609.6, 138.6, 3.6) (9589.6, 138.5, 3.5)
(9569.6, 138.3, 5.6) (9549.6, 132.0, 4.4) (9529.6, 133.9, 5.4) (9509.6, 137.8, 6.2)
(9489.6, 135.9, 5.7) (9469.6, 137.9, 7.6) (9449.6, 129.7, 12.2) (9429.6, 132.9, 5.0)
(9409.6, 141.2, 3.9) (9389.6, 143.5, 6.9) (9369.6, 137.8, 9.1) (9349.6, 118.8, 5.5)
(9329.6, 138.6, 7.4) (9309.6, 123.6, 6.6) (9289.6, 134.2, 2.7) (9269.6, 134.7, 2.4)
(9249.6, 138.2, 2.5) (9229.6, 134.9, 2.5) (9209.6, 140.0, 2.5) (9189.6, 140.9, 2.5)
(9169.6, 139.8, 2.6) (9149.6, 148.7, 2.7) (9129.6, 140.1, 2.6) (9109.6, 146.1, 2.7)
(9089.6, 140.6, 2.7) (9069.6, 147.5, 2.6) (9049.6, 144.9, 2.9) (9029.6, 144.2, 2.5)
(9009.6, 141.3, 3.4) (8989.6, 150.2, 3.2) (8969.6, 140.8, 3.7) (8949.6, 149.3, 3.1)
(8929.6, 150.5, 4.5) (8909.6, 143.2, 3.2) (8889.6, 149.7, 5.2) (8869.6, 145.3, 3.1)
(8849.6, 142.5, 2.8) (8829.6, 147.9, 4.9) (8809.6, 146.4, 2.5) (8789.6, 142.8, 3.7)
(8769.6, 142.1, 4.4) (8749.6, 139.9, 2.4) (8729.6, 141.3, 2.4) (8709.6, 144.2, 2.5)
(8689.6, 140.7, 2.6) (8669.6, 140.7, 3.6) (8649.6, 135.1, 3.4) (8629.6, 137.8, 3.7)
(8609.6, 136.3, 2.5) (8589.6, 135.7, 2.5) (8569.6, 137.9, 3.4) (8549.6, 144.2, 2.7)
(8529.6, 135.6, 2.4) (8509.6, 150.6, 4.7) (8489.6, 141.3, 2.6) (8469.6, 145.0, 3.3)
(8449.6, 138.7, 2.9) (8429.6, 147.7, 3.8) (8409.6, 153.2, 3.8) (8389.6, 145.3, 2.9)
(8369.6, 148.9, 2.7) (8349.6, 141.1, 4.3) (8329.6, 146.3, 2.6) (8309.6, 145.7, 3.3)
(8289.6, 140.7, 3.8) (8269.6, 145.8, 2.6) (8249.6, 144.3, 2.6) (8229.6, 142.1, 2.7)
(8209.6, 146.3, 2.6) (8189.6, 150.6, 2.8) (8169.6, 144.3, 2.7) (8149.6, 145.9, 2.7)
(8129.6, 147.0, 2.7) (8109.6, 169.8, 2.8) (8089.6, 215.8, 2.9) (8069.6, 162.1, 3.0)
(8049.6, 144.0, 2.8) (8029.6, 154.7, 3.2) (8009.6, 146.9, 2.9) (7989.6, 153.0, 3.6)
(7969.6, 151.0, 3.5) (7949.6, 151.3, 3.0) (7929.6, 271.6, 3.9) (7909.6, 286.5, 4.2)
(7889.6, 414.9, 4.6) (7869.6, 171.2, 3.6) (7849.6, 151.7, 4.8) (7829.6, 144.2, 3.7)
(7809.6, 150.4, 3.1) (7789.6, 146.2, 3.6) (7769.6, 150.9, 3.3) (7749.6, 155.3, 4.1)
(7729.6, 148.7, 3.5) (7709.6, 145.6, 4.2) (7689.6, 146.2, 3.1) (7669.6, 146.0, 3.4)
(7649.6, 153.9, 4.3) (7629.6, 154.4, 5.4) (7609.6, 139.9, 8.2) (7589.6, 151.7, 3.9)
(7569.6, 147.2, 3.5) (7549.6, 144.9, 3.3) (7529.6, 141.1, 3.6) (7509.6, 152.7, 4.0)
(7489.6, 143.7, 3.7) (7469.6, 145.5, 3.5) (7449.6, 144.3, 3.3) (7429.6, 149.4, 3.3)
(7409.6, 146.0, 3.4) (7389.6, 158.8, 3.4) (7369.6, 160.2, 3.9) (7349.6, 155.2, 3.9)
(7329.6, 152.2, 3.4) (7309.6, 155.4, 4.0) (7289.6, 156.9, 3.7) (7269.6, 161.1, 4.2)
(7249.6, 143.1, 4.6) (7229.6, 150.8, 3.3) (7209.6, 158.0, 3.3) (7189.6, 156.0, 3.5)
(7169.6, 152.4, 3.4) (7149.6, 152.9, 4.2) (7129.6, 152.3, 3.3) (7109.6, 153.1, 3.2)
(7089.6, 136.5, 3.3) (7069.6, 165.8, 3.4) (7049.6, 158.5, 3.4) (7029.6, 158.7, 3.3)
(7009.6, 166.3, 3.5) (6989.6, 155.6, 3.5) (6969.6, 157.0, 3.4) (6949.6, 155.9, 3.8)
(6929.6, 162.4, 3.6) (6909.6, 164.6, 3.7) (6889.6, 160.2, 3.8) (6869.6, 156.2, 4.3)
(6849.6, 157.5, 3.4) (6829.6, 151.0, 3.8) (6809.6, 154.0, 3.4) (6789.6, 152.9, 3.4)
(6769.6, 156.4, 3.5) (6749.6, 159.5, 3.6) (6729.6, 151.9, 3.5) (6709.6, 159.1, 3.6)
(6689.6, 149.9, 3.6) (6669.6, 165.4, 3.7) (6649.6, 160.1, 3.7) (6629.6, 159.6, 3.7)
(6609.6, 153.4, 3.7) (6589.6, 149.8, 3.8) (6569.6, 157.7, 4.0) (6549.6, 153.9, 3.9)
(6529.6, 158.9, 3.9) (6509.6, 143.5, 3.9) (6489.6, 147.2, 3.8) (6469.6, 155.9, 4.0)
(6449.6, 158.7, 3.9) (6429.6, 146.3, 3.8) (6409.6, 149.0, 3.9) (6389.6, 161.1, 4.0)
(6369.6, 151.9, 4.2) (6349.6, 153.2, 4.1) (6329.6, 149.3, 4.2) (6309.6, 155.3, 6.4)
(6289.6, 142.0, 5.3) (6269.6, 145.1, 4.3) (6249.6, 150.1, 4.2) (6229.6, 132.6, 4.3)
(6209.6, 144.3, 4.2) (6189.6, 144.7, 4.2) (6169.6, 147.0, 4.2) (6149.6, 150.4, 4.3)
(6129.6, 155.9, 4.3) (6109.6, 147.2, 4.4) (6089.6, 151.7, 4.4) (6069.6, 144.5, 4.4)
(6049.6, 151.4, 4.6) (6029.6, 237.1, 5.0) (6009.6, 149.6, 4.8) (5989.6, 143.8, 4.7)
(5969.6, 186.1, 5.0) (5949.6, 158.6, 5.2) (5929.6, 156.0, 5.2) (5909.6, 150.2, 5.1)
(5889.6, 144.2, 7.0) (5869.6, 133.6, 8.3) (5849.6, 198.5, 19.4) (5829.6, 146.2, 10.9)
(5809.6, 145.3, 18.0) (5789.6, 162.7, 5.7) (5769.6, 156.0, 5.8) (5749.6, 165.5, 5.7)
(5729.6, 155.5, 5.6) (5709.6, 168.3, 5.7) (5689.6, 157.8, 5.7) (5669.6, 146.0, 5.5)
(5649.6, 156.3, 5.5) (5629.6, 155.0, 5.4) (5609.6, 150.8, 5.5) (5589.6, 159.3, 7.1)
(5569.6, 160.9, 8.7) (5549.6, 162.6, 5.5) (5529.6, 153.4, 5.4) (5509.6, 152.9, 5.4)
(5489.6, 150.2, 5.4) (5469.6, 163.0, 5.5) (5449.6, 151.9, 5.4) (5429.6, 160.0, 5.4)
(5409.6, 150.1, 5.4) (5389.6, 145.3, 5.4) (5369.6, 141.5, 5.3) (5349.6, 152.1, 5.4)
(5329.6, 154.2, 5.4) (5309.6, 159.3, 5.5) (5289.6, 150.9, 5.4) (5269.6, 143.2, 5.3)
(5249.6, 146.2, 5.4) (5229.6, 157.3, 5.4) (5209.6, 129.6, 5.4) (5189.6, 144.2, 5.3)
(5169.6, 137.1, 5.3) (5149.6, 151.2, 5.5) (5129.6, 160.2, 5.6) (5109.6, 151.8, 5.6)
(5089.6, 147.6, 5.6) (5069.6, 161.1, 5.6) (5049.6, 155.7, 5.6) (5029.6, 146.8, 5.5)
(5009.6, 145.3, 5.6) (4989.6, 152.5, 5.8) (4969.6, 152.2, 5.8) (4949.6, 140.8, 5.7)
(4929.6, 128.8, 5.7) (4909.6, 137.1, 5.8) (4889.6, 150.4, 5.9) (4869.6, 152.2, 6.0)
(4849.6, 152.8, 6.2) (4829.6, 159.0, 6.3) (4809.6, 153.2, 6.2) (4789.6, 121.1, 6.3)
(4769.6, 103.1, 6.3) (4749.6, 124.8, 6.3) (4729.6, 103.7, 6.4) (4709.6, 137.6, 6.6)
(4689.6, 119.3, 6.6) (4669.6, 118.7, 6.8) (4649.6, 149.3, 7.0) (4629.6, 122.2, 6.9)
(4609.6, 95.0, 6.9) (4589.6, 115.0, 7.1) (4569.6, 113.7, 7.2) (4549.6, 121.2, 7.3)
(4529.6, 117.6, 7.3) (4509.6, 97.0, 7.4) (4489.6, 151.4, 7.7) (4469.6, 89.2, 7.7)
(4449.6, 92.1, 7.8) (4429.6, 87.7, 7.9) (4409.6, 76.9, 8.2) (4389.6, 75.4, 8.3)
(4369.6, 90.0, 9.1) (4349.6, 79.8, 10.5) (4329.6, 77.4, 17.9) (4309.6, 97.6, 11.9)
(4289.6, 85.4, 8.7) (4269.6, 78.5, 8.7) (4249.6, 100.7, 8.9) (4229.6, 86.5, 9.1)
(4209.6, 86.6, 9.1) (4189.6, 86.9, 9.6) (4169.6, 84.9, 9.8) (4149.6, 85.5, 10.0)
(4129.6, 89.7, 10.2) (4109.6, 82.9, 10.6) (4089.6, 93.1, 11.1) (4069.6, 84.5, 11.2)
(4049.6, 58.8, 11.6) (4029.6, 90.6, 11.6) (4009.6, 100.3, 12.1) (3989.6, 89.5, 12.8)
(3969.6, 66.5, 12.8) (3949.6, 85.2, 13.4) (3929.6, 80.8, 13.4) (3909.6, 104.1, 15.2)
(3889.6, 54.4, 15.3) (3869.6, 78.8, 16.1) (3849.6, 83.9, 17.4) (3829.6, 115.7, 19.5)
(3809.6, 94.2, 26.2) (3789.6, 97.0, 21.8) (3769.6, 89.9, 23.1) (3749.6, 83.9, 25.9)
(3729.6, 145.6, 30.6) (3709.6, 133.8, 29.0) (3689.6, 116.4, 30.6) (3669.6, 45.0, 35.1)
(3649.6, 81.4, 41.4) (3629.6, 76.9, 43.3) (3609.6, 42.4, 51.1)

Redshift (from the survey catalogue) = 0.203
